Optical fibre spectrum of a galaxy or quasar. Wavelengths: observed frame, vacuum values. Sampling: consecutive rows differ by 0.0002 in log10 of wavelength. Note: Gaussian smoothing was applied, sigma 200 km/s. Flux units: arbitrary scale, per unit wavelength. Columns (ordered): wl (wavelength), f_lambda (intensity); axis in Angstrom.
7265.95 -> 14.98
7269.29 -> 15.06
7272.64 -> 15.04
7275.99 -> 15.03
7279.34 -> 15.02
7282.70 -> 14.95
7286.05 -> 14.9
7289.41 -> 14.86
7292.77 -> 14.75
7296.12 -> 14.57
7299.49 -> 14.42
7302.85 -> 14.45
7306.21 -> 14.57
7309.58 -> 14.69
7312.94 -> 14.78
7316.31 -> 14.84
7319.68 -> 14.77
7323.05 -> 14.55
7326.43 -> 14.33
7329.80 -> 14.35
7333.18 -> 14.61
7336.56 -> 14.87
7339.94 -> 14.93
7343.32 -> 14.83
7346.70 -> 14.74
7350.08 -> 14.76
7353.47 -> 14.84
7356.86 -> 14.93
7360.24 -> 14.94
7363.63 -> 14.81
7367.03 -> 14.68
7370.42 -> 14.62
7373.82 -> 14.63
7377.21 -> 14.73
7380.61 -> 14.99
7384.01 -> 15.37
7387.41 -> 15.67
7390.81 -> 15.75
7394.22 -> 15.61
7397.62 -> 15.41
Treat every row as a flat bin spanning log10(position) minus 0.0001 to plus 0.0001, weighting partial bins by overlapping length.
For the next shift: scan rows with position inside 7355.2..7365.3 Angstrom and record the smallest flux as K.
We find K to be 14.81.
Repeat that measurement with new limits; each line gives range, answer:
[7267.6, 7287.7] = 14.9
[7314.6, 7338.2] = 14.33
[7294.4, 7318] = 14.42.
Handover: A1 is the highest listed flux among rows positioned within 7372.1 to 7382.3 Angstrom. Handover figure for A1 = 14.99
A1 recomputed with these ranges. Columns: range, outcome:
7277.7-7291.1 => 15.02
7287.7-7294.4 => 14.86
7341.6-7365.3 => 14.94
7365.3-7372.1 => 14.68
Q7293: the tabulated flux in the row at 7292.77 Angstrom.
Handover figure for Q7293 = 14.75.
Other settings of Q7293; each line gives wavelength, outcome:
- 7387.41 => 15.67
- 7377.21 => 14.73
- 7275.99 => 15.03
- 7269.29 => 15.06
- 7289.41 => 14.86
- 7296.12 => 14.57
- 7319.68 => 14.77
